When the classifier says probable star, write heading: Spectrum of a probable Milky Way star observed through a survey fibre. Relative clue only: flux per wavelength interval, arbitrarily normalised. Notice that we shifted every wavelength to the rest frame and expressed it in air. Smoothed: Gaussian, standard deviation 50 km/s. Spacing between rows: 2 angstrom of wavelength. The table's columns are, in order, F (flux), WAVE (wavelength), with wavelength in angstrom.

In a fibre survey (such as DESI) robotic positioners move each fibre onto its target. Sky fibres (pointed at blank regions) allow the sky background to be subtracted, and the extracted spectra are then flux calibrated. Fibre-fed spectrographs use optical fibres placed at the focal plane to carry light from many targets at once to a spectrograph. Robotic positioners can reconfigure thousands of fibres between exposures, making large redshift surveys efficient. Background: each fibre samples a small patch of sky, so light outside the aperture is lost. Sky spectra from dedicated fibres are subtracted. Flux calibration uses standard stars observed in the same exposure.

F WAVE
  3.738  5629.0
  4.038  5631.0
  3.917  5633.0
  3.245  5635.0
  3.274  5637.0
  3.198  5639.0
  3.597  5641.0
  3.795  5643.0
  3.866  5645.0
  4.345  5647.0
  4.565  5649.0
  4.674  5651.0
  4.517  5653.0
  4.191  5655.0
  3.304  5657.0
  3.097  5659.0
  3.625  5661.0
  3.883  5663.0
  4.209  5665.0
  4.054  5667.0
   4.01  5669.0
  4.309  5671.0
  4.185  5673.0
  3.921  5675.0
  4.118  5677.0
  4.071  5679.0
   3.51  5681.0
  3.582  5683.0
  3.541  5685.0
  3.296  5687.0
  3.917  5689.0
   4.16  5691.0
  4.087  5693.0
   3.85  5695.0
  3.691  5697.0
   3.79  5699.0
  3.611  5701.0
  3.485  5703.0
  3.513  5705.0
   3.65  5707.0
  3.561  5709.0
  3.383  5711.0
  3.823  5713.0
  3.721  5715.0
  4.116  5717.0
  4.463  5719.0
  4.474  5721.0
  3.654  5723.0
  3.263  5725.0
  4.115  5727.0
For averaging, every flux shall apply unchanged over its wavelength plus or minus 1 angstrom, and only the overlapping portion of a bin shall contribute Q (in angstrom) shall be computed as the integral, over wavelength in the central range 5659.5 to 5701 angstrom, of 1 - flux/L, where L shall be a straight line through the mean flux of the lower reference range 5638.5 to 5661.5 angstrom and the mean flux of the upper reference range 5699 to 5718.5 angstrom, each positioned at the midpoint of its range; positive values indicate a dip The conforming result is -0.9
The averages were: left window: 3.92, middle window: 3.87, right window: 3.68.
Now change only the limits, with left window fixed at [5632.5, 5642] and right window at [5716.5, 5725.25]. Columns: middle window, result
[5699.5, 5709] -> 0.8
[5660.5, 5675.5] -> -1.6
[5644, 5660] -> -2.5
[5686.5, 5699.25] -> 0.0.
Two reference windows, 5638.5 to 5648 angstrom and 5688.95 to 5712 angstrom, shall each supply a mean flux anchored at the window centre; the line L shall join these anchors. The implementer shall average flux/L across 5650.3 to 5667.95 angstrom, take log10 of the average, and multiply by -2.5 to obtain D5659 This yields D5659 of -0.047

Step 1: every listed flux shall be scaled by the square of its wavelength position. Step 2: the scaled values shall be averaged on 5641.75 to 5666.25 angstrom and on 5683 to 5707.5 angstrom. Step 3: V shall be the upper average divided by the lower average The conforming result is 0.9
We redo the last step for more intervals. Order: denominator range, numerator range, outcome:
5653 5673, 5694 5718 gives 0.96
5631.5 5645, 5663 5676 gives 1.17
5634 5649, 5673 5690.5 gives 1.04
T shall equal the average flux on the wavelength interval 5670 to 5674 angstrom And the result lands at 4.25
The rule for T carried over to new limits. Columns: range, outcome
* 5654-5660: 3.53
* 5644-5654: 4.39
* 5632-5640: 3.41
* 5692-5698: 3.88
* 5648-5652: 4.62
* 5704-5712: 3.53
